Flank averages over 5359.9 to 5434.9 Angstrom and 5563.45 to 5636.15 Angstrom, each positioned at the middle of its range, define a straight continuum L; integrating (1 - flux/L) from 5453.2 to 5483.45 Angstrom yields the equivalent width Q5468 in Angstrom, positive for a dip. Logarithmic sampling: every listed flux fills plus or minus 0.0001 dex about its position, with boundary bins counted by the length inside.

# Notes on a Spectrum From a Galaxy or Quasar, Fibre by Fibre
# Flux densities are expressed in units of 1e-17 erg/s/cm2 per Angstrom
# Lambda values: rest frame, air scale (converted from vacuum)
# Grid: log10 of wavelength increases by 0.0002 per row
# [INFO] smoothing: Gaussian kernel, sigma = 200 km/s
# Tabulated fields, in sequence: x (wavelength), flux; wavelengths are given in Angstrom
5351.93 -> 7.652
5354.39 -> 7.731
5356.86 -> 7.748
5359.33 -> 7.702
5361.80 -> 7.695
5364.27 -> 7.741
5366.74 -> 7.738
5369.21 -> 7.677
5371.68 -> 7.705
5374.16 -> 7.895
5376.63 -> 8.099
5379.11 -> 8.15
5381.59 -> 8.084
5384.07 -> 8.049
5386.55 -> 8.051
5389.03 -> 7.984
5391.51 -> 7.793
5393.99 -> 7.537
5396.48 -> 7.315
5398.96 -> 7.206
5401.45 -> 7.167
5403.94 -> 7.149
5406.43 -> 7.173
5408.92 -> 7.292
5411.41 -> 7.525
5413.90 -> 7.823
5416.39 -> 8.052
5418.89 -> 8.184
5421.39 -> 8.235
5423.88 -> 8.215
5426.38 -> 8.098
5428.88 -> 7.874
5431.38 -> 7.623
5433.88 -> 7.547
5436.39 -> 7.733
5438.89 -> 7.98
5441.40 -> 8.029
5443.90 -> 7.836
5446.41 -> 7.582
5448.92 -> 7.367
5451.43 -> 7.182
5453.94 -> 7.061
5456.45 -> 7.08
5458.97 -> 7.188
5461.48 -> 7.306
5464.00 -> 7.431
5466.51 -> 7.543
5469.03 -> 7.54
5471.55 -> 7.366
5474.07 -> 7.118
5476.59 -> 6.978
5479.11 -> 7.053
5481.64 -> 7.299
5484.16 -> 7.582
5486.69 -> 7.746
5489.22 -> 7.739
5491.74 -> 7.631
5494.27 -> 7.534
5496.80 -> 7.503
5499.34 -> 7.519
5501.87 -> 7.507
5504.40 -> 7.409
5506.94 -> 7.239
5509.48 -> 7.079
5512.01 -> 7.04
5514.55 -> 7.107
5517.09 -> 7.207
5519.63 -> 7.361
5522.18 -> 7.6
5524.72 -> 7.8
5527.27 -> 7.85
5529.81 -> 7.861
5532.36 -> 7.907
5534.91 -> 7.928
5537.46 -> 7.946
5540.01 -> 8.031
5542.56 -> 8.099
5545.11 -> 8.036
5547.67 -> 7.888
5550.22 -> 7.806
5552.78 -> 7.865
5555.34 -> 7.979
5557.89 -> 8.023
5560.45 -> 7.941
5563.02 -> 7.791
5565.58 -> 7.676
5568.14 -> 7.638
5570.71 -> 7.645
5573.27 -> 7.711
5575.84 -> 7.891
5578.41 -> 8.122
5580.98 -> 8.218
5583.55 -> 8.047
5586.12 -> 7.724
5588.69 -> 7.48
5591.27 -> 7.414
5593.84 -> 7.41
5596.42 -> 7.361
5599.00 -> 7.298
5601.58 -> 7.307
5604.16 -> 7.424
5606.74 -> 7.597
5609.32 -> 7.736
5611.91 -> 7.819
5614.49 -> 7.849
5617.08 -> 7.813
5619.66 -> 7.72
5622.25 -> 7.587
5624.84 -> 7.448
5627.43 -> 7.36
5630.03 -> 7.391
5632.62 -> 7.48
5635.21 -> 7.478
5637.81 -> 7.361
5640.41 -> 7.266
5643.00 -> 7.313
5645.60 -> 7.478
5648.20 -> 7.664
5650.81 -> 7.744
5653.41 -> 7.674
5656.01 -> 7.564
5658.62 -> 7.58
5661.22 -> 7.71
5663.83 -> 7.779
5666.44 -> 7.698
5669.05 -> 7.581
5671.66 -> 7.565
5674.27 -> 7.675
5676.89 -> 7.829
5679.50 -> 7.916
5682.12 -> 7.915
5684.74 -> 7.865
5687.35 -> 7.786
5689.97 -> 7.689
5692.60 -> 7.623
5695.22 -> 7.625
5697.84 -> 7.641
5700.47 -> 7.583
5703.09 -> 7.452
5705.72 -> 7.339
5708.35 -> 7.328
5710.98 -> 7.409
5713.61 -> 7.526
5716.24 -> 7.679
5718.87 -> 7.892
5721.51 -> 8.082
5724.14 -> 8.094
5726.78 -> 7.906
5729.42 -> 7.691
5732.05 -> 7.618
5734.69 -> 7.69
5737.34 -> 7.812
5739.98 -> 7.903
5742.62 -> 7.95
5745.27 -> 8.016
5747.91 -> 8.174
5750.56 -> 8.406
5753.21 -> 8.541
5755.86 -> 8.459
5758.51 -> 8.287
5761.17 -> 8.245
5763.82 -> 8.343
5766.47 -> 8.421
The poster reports 1.8 Angstrom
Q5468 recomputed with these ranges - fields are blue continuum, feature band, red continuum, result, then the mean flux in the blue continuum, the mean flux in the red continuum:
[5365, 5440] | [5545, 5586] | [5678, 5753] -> -0.57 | 7.76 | 7.78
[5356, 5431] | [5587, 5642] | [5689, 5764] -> 2.25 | 7.76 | 7.86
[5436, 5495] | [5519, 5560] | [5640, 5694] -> -1.92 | 7.45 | 7.67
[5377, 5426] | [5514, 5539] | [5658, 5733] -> 0.16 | 7.75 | 7.69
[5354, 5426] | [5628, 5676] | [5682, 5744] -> 1.01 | 7.75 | 7.71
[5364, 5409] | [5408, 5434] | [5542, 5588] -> -0.54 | 7.68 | 7.89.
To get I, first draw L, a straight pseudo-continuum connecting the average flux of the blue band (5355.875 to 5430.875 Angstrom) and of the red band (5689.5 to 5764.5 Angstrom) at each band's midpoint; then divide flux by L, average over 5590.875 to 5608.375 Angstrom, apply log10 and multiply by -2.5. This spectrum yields 0.06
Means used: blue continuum 7.76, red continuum 7.86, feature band 7.41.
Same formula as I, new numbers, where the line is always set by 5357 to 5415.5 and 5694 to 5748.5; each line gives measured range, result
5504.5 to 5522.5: 0.07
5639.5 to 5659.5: 0.03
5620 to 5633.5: 0.04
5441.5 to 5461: 0.05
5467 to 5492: 0.04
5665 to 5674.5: 0.01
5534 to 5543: -0.04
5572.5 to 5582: -0.04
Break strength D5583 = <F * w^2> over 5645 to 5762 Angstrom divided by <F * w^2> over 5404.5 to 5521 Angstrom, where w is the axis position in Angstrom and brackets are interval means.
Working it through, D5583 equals 1.1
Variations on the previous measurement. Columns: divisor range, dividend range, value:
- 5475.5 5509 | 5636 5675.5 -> 1.08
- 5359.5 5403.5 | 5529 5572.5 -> 1.08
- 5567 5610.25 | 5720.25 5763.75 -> 1.11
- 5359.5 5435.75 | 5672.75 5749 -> 1.12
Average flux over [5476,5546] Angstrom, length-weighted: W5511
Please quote 7.56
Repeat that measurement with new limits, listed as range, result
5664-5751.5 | 7.75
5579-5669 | 7.59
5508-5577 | 7.73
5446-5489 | 7.32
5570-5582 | 7.92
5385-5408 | 7.49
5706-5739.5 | 7.72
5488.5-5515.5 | 7.39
